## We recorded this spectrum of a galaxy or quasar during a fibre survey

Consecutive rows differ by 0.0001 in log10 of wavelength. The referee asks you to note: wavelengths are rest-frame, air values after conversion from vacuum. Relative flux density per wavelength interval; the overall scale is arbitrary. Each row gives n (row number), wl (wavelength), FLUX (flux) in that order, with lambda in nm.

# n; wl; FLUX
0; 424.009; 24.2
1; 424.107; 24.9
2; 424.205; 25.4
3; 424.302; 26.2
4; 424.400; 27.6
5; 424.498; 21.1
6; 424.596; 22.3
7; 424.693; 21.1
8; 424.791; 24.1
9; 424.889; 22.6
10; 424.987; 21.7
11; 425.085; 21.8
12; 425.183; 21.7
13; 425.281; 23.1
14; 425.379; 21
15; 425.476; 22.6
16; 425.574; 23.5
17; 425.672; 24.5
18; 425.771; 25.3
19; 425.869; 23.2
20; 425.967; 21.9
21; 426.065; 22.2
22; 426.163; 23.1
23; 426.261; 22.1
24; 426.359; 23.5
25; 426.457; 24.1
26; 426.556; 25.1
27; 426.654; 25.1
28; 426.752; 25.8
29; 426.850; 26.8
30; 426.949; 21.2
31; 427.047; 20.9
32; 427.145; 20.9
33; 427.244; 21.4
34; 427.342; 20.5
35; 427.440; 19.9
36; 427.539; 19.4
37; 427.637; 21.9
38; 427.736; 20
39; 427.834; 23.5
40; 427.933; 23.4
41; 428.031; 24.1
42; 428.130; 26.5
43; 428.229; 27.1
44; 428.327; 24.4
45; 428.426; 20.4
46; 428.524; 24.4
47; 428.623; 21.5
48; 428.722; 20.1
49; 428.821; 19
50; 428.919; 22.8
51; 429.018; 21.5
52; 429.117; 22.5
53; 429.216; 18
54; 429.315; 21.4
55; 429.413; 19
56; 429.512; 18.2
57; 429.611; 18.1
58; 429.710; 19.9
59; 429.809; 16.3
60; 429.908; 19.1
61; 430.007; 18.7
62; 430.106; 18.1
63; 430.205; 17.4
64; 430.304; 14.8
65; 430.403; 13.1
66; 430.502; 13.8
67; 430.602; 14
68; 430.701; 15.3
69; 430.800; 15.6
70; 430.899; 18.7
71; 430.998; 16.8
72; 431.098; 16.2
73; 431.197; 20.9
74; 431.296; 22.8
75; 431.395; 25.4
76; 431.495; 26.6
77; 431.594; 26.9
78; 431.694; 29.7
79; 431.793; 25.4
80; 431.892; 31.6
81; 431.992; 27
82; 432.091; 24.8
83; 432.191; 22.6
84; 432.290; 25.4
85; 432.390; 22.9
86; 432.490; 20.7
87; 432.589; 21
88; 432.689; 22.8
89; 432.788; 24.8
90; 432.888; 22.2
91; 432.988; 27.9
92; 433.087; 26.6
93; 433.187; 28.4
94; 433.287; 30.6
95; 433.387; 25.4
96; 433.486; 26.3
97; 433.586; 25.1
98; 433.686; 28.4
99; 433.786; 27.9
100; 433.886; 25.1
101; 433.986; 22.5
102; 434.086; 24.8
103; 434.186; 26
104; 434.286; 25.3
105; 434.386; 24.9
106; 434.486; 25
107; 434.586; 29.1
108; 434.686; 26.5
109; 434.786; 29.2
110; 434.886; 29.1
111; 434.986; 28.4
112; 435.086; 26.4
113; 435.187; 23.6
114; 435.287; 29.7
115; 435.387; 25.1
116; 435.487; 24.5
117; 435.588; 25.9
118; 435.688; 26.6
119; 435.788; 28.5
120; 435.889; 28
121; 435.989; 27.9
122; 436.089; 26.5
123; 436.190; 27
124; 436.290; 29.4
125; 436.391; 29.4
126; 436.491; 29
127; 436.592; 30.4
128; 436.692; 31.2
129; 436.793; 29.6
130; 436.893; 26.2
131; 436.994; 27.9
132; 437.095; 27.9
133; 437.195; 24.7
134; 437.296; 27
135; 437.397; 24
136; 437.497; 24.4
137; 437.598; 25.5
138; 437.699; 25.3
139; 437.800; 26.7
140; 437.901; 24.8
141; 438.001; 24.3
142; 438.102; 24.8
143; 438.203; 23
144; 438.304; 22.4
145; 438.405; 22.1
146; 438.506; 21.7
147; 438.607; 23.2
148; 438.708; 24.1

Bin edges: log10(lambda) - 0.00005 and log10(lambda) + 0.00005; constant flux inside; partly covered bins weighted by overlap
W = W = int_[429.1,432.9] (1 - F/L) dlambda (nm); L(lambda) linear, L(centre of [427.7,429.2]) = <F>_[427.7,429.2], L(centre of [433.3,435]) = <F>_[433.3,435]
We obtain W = 0.58 nm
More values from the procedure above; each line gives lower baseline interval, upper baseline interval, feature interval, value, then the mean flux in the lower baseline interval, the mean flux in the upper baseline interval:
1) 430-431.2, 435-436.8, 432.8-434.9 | -0.296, 16.2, 27.7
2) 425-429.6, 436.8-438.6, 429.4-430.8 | 0.383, 22.4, 24.9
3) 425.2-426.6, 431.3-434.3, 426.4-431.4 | 0.769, 23.2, 25.6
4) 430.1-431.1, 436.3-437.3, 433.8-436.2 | -0.177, 15.7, 28.4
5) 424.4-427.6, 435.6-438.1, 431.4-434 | -0.035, 22.7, 27.1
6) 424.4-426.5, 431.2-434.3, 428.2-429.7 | 0.185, 22.8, 25.5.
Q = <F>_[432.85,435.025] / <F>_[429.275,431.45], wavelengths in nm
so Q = 1.5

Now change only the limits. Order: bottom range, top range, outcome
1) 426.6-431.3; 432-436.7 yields 1.30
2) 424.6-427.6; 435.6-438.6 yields 1.16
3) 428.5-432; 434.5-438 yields 1.35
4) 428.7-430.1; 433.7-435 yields 1.35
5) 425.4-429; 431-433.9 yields 1.10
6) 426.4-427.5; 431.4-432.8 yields 1.10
